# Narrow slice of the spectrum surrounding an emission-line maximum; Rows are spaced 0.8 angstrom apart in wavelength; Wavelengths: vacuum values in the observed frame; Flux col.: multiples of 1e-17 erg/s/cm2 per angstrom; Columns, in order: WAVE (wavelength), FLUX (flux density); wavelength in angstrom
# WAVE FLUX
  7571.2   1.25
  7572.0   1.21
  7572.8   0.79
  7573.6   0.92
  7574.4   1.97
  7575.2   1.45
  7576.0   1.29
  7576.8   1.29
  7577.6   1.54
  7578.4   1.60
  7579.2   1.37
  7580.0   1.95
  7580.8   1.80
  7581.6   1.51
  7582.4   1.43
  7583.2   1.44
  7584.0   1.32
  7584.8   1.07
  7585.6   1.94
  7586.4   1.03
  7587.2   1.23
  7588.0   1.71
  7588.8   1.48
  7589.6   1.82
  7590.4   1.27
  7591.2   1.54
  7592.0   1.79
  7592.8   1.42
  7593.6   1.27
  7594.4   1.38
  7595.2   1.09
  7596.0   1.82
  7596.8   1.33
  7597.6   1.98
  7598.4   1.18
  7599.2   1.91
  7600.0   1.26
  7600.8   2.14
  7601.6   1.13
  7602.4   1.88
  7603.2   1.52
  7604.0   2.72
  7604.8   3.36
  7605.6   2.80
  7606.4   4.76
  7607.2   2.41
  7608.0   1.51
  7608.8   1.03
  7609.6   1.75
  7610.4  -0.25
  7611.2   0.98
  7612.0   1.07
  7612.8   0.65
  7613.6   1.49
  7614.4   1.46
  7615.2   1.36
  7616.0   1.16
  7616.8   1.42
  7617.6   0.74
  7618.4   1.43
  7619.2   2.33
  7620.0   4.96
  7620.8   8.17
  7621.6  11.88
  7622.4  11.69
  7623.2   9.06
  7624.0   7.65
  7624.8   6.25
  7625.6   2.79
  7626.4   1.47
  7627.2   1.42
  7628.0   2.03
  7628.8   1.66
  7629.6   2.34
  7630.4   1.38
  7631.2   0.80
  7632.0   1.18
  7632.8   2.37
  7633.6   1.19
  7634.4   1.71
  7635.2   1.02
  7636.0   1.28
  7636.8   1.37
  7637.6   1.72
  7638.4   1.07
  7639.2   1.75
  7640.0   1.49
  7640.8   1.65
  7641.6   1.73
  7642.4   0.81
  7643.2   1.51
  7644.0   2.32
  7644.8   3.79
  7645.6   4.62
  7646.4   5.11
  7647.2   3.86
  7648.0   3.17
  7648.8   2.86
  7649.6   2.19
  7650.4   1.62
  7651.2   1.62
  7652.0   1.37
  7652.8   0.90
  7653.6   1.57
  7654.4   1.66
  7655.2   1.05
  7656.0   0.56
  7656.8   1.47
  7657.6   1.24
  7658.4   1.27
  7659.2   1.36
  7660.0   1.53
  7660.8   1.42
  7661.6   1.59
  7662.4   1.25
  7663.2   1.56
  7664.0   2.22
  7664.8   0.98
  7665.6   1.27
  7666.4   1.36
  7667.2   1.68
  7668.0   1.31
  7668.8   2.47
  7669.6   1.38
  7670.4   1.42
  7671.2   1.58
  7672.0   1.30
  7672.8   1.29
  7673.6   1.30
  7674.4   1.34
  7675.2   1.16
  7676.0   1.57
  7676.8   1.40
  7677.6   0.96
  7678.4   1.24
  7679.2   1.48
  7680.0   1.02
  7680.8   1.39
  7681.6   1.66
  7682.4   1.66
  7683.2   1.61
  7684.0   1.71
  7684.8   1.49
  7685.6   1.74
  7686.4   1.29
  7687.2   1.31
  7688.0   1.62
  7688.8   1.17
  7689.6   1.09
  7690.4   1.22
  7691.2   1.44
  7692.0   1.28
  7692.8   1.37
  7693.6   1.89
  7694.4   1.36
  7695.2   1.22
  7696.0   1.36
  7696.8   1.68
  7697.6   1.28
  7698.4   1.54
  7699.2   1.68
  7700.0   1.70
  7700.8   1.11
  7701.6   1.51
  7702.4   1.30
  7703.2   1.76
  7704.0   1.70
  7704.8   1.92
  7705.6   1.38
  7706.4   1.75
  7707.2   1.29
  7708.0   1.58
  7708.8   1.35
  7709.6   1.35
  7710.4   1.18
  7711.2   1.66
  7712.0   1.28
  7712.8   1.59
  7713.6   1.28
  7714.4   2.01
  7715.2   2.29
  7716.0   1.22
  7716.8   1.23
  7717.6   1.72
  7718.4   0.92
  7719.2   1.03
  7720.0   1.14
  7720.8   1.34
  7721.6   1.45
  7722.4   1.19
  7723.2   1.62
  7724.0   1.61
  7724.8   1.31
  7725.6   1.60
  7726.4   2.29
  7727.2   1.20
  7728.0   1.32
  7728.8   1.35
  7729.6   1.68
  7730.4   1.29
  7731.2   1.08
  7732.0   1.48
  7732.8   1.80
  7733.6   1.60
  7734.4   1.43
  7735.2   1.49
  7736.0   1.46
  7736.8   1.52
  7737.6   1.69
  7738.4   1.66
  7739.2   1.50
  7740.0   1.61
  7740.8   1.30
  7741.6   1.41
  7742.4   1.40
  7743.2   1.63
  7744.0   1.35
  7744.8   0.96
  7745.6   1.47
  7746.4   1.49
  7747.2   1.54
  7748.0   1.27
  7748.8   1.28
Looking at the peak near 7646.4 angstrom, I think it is [N II] 6583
